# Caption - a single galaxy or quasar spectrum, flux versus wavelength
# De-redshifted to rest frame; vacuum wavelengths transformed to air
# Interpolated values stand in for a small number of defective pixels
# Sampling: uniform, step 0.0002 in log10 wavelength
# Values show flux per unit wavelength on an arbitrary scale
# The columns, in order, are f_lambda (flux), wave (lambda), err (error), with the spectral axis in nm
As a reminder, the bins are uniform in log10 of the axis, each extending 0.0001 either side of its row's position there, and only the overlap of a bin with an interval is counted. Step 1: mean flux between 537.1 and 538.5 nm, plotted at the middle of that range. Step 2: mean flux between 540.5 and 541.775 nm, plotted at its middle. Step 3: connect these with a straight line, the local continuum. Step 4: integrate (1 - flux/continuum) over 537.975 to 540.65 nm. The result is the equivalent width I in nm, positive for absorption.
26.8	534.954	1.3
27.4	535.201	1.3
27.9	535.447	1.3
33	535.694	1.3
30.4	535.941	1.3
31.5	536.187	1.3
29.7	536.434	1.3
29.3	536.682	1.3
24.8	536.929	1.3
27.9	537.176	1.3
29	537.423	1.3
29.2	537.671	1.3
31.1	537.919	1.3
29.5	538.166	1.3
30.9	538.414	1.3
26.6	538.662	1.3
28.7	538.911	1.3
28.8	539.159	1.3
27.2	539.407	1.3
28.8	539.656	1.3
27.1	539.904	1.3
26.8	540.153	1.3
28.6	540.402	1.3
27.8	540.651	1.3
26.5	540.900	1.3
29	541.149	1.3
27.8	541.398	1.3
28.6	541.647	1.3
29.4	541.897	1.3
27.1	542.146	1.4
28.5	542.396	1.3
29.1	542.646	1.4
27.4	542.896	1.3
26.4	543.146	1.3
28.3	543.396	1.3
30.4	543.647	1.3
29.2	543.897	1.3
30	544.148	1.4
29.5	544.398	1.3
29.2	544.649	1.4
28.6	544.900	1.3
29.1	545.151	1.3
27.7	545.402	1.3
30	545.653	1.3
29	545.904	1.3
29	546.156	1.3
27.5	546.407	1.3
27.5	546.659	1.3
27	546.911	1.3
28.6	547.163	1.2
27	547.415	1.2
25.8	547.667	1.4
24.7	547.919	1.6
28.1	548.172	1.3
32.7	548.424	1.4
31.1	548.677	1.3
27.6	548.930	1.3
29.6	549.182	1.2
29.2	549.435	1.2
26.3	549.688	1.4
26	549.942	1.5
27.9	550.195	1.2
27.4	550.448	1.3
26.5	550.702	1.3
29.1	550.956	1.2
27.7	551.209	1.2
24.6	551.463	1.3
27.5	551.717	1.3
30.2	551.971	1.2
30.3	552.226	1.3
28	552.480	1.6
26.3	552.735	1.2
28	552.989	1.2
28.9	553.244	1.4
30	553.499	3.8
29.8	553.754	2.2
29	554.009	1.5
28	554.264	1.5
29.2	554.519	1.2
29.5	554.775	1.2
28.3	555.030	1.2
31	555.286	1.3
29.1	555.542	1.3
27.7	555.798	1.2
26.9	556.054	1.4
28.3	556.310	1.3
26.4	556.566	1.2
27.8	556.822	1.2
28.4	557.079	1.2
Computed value 0.05 nm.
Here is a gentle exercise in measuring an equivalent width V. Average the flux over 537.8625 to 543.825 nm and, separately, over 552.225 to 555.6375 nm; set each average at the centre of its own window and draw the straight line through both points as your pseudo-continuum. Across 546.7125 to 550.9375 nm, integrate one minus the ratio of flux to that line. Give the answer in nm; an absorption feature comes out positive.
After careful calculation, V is 0.12 nm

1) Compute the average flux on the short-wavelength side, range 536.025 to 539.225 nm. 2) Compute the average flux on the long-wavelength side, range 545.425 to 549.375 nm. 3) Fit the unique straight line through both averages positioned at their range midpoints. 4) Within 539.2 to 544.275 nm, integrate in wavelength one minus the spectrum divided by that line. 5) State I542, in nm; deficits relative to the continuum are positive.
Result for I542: 0.09 nm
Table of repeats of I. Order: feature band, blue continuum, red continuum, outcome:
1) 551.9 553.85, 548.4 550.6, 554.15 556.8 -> -0.03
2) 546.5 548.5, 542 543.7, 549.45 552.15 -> 0.01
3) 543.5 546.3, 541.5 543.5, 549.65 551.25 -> -0.14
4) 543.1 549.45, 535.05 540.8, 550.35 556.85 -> -0.02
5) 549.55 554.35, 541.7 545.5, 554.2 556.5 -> 0.11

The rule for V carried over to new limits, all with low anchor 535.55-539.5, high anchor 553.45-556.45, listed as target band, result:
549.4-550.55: 0.070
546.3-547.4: 0.055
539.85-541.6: 0.087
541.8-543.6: 0.063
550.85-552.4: 0.038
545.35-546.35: 0.005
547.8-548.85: -0.004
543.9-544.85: -0.012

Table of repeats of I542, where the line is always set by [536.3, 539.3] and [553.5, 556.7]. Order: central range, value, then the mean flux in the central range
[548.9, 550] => 0.03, 27.9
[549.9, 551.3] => 0.06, 27.5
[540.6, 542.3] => 0.04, 28.1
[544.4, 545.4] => 0.00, 28.9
